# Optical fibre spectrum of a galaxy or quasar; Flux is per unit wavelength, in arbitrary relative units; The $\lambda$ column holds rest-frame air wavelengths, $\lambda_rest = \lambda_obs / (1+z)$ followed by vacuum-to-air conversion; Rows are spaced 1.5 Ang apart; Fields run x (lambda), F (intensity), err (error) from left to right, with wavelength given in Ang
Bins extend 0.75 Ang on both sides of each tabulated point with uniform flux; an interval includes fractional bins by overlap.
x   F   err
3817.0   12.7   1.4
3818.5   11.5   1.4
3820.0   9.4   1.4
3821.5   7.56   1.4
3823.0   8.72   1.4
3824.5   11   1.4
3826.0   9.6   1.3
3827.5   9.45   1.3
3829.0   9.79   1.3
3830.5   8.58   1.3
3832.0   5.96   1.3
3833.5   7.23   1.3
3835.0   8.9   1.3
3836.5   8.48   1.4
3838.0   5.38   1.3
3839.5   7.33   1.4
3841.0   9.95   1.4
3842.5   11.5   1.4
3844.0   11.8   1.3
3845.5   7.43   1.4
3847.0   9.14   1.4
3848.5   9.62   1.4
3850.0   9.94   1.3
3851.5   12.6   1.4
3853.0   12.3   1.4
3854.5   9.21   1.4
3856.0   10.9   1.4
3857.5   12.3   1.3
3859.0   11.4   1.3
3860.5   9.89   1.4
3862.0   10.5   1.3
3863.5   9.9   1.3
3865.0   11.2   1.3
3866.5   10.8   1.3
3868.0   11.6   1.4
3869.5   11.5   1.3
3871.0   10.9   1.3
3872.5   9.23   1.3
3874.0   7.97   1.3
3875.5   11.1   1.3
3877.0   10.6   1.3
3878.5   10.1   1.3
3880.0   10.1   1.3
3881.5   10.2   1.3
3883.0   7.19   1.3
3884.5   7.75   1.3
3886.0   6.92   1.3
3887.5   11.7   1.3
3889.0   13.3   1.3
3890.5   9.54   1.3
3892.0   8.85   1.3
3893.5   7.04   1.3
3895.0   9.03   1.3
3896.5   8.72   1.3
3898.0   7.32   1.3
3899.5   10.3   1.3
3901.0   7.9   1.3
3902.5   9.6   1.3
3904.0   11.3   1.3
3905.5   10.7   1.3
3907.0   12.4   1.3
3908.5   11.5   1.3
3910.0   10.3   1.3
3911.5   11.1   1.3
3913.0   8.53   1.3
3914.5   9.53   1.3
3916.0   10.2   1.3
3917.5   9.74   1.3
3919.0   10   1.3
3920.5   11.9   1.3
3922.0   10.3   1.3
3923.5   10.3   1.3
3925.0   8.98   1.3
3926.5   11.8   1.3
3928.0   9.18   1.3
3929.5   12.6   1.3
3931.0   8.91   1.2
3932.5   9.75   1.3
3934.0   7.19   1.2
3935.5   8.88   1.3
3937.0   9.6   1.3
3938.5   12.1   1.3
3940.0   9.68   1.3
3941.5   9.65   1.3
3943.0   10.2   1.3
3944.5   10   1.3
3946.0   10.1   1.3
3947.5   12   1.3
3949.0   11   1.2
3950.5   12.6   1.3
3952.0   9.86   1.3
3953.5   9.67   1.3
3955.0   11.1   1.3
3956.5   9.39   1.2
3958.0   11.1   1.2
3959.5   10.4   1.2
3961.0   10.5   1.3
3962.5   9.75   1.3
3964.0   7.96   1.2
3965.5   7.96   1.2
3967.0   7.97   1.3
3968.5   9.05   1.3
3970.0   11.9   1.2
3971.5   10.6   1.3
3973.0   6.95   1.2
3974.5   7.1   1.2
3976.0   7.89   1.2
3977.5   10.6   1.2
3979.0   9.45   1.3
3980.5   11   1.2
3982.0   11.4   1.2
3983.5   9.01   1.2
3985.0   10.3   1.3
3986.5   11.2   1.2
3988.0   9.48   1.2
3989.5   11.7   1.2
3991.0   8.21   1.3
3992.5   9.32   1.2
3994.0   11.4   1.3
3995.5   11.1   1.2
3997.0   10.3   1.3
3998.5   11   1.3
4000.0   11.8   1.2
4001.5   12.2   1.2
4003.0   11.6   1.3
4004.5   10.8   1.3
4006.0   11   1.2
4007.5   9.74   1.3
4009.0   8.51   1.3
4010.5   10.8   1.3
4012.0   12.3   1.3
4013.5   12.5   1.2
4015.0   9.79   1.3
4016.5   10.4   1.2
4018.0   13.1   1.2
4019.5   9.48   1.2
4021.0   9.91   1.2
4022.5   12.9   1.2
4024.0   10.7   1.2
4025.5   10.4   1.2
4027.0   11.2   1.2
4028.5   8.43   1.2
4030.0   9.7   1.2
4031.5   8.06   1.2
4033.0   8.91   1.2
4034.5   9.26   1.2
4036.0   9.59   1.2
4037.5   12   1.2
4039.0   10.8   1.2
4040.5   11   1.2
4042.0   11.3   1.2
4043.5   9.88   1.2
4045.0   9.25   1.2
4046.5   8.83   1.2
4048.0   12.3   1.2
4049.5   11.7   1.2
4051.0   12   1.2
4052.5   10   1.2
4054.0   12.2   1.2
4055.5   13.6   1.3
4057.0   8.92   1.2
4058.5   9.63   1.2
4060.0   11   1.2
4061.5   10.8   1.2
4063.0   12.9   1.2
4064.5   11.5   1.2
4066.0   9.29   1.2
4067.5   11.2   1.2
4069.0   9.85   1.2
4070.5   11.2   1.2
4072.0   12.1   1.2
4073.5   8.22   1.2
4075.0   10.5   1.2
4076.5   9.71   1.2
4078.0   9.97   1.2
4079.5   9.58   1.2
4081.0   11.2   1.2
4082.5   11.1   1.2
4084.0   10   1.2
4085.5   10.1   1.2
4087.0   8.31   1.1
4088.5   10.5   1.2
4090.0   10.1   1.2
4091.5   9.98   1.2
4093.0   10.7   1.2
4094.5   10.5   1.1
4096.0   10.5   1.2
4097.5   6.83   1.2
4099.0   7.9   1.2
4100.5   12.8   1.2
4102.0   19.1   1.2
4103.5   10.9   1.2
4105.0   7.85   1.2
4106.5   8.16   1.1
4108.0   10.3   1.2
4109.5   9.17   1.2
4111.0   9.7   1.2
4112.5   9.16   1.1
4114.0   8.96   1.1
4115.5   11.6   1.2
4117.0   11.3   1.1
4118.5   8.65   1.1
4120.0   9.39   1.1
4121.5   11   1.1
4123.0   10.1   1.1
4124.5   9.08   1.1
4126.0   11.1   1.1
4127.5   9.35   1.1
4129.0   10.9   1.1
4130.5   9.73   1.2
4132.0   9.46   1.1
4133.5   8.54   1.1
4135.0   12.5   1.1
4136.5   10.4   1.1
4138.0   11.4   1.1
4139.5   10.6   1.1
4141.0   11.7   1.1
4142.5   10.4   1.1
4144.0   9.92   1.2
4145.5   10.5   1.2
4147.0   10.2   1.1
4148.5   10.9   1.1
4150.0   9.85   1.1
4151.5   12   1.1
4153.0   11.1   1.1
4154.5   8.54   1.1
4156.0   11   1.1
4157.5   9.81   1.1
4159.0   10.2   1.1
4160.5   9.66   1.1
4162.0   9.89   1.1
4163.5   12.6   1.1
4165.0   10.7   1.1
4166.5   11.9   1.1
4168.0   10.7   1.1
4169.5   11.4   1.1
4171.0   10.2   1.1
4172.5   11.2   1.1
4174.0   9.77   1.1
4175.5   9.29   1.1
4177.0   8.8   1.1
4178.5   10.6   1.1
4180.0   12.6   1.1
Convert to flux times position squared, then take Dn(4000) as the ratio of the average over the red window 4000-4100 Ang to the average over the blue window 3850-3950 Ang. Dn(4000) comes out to 1.11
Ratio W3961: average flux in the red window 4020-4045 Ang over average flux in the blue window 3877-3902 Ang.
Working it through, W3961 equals 1.11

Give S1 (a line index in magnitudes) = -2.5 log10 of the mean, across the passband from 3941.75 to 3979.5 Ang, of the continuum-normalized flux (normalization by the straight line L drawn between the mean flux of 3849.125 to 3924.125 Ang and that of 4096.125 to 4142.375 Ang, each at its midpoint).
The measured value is 0.04 mag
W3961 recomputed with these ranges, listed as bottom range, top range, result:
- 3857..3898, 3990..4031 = 1.08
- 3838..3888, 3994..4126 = 1.04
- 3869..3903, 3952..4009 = 1.07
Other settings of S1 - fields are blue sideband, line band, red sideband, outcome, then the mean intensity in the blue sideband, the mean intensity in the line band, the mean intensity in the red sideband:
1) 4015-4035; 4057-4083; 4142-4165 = -0.025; 10.2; 10.5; 10.4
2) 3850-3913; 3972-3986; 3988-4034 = 0.120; 10.1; 9.36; 10.6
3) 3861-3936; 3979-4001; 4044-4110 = -0.029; 9.92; 10.5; 10.5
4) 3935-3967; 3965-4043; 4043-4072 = 0.026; 10.1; 10.3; 10.9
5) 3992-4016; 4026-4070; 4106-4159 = 0.013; 10.9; 10.5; 10.2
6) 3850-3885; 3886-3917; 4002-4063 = 0.063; 10.4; 9.87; 10.6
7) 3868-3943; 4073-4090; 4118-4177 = 0.031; 9.88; 9.96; 10.4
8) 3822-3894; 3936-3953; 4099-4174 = -0.066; 9.72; 10.6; 10.5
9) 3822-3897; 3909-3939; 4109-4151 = -0.025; 9.68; 10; 10.2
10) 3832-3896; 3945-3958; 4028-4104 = -0.066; 9.77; 10.7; 10.5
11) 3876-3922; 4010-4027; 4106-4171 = -0.110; 9.79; 11.1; 10.3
